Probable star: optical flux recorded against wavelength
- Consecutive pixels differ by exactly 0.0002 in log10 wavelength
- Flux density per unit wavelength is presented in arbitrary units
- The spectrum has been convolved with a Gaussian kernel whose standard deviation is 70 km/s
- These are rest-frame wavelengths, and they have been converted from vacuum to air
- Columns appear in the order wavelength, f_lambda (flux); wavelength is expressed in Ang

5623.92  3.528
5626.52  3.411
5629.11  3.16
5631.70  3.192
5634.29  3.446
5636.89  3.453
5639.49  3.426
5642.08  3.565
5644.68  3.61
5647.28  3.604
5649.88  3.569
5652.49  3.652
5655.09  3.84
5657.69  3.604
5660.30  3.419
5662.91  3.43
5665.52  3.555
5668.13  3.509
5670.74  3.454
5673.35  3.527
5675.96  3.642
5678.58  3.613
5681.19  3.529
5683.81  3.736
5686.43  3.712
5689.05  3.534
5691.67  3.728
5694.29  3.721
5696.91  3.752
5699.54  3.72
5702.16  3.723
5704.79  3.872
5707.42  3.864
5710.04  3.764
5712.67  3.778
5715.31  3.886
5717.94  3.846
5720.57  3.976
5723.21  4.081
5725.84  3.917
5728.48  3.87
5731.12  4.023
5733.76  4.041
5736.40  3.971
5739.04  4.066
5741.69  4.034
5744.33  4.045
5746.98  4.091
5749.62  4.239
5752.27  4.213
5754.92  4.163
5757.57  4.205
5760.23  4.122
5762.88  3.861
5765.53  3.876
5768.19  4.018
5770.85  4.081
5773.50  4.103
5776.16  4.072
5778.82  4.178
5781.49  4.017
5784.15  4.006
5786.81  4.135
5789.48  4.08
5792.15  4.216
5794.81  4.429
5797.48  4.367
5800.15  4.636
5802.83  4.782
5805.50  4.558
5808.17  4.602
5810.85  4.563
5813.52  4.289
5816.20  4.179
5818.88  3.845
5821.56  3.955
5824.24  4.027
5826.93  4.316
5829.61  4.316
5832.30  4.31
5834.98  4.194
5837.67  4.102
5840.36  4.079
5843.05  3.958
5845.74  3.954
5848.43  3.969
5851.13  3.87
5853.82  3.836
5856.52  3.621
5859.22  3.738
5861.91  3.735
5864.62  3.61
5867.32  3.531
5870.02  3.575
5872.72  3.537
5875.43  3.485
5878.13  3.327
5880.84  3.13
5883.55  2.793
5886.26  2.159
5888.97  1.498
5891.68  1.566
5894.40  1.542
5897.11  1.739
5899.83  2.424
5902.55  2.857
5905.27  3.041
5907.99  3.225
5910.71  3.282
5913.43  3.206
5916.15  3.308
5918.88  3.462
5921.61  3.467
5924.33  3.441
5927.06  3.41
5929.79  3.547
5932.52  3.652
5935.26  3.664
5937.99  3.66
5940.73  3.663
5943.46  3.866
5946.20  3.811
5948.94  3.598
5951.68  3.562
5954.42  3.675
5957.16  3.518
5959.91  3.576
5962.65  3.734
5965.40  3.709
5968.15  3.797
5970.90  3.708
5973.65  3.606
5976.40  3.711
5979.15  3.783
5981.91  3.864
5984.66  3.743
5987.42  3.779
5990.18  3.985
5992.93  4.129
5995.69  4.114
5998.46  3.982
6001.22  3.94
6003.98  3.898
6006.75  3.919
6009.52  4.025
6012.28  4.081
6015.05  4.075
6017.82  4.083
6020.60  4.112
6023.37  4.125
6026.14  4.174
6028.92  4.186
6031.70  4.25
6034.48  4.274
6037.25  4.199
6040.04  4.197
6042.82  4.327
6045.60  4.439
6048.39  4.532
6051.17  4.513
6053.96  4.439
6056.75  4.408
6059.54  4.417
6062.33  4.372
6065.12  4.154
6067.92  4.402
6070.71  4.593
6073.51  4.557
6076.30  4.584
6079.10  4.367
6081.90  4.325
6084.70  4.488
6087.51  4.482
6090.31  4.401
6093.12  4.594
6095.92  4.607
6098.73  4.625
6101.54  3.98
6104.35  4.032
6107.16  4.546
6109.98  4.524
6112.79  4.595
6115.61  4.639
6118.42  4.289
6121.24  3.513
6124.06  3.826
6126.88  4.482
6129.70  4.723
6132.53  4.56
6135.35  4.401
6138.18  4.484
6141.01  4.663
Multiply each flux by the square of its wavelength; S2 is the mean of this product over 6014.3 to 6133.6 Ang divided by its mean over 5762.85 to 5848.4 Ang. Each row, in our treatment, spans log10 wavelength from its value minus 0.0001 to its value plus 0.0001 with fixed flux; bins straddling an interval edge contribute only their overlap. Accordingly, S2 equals 1.14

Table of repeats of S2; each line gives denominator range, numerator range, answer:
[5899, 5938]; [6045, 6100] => 1.42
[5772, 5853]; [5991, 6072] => 1.08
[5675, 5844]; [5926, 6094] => 1.09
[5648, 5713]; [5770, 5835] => 1.22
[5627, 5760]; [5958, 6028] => 1.15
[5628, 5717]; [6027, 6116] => 1.40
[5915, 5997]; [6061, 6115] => 1.26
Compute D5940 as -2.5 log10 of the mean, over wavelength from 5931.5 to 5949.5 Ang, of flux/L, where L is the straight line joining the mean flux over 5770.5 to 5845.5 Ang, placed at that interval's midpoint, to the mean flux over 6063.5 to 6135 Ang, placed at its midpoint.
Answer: 0.162 mag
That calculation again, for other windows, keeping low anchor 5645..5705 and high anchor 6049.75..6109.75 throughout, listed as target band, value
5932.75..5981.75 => 0.137 mag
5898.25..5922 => 0.296 mag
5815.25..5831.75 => -0.053 mag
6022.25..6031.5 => 0.038 mag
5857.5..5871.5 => 0.103 mag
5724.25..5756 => -0.085 mag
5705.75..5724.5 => -0.052 mag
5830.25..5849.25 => -0.039 mag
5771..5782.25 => -0.074 mag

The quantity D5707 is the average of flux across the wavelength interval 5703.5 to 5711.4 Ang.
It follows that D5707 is 3.84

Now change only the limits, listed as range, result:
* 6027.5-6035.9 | 4.24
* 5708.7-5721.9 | 3.85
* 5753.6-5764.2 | 4.09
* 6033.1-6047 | 4.29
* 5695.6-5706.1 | 3.77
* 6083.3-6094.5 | 4.49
